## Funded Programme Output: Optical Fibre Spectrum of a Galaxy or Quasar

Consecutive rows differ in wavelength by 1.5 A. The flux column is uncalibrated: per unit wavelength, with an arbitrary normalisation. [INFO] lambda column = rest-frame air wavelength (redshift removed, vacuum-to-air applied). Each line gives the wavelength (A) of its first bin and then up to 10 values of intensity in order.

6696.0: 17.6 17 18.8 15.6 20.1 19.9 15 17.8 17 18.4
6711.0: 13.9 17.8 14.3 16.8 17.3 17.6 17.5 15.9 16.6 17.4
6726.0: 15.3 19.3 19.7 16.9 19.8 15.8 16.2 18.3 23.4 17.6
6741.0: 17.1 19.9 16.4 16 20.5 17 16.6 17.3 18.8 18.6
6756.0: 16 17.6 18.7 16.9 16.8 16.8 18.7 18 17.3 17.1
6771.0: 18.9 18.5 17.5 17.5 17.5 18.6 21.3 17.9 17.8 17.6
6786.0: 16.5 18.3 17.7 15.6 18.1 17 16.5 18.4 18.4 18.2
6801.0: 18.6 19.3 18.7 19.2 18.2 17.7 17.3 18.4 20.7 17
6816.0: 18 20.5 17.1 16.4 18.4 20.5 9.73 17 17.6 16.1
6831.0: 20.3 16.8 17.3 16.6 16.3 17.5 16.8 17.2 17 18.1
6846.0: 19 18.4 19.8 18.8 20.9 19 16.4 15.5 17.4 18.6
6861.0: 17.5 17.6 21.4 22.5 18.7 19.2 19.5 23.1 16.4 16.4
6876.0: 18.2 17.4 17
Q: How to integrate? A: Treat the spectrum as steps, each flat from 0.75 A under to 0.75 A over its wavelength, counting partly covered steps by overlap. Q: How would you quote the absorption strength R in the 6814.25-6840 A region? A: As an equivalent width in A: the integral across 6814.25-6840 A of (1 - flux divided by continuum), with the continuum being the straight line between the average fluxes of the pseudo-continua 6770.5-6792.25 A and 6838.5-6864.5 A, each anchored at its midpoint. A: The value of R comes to 1.20 A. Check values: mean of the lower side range 17.9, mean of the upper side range 18.1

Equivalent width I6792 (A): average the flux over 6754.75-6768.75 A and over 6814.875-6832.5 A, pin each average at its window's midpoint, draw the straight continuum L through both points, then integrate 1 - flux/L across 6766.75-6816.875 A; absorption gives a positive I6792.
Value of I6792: -1.8 A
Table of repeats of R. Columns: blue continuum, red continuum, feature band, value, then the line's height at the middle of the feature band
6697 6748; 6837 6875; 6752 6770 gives 0.2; 17.8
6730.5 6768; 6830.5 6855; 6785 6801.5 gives 0.3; 17.9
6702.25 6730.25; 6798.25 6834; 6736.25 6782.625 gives -1.5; 17.5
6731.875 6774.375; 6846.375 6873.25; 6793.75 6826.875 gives 1.0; 18.4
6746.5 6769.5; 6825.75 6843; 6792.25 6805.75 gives -0.6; 17.4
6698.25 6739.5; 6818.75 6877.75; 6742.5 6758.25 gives 0.0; 17.6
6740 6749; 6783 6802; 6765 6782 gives -0.5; 17.7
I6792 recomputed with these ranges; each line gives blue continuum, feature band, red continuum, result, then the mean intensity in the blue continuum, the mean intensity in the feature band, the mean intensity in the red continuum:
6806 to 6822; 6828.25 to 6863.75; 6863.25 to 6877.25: 1.97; 18.2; 17.8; 19.4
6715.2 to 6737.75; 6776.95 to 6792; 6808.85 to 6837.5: -0.36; 17.5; 17.9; 17.5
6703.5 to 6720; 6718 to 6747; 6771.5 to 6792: -1.15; 16.8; 17.8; 17.9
